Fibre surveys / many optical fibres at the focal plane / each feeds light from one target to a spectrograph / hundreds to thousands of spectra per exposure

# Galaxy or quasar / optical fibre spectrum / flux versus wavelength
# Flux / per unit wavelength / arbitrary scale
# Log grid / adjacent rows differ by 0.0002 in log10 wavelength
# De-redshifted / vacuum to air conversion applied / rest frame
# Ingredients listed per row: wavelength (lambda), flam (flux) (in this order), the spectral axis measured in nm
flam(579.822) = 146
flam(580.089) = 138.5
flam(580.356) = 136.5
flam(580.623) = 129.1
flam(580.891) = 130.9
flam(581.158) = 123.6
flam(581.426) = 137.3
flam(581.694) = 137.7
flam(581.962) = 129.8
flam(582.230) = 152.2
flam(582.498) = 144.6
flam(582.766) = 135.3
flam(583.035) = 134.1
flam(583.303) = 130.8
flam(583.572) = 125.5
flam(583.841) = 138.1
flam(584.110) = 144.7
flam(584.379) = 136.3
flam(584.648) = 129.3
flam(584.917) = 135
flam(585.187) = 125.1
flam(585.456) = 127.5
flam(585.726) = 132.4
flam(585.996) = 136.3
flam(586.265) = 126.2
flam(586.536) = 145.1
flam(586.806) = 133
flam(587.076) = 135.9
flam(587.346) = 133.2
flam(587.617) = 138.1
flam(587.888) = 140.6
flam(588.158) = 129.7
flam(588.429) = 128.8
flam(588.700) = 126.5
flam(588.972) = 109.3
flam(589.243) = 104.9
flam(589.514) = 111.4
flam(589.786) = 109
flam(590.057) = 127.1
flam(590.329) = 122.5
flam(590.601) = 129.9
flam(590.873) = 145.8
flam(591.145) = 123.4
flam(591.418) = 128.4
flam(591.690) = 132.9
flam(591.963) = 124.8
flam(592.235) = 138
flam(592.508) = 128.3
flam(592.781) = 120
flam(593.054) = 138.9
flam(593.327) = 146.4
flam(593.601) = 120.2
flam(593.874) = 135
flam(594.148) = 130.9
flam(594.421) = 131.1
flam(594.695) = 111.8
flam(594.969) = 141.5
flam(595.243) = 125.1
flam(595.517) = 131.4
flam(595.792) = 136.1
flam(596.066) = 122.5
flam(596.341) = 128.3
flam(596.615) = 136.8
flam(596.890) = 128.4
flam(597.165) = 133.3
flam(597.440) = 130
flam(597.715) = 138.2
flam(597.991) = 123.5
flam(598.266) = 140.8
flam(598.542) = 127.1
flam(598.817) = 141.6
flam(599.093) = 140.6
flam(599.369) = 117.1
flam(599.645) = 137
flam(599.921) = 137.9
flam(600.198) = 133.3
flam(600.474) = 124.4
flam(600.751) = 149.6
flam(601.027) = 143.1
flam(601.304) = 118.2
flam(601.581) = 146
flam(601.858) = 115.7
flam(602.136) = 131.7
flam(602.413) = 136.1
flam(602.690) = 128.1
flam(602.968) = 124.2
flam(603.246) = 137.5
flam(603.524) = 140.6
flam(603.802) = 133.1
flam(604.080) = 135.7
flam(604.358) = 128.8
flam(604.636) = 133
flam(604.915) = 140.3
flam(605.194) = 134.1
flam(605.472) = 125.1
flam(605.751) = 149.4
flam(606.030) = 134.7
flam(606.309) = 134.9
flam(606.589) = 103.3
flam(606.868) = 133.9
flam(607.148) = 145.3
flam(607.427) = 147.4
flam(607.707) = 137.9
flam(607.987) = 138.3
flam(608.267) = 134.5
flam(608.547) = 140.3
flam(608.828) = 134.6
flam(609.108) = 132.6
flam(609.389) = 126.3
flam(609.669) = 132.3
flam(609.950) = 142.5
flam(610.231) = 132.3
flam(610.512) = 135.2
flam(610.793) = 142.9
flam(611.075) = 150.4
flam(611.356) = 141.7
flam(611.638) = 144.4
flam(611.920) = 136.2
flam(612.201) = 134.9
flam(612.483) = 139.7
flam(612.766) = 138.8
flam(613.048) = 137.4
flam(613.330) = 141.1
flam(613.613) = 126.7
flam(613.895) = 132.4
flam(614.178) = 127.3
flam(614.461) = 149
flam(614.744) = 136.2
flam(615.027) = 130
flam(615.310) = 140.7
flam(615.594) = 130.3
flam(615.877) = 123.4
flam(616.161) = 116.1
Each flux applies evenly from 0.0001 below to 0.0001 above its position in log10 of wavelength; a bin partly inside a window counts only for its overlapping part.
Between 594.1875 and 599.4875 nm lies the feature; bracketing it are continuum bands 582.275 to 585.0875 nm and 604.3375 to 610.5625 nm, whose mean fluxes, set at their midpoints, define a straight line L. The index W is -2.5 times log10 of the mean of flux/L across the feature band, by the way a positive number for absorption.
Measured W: 0.04 mag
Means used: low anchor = 136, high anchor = 135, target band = 131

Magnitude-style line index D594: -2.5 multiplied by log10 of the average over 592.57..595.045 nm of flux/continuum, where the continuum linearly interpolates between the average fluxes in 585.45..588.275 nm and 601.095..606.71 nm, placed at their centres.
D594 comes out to 0.03 mag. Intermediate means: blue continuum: 135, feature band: 130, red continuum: 132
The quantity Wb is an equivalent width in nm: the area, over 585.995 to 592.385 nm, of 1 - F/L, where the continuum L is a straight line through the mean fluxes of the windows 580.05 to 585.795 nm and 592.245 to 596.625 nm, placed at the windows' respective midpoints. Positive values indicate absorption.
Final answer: 0.19 nm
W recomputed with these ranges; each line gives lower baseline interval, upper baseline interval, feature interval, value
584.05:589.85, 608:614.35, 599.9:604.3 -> 0.005 mag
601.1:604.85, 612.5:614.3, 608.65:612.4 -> -0.030 mag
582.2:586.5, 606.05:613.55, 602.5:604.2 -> 0.023 mag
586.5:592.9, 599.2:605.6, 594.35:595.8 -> 0.008 mag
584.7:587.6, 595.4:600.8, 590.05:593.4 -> 0.014 mag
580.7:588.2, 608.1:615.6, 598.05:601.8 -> 0.011 mag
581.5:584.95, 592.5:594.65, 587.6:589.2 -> 0.057 mag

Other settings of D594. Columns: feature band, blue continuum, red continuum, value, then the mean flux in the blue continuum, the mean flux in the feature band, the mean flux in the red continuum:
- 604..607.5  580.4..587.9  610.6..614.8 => 0.028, 134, 134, 139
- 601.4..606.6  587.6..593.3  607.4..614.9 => 0.007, 127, 133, 137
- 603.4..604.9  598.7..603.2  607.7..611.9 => -0.001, 133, 135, 138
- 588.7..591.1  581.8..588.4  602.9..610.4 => 0.122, 135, 120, 135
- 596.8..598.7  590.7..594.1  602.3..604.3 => 0.006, 132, 132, 133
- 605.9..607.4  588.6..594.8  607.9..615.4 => 0.021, 126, 132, 137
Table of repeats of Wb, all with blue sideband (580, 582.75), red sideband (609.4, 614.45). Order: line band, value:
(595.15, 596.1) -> 0.05 nm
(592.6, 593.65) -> 0.03 nm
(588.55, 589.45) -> 0.15 nm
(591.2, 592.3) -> 0.05 nm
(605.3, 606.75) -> 0.08 nm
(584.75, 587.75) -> 0.06 nm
